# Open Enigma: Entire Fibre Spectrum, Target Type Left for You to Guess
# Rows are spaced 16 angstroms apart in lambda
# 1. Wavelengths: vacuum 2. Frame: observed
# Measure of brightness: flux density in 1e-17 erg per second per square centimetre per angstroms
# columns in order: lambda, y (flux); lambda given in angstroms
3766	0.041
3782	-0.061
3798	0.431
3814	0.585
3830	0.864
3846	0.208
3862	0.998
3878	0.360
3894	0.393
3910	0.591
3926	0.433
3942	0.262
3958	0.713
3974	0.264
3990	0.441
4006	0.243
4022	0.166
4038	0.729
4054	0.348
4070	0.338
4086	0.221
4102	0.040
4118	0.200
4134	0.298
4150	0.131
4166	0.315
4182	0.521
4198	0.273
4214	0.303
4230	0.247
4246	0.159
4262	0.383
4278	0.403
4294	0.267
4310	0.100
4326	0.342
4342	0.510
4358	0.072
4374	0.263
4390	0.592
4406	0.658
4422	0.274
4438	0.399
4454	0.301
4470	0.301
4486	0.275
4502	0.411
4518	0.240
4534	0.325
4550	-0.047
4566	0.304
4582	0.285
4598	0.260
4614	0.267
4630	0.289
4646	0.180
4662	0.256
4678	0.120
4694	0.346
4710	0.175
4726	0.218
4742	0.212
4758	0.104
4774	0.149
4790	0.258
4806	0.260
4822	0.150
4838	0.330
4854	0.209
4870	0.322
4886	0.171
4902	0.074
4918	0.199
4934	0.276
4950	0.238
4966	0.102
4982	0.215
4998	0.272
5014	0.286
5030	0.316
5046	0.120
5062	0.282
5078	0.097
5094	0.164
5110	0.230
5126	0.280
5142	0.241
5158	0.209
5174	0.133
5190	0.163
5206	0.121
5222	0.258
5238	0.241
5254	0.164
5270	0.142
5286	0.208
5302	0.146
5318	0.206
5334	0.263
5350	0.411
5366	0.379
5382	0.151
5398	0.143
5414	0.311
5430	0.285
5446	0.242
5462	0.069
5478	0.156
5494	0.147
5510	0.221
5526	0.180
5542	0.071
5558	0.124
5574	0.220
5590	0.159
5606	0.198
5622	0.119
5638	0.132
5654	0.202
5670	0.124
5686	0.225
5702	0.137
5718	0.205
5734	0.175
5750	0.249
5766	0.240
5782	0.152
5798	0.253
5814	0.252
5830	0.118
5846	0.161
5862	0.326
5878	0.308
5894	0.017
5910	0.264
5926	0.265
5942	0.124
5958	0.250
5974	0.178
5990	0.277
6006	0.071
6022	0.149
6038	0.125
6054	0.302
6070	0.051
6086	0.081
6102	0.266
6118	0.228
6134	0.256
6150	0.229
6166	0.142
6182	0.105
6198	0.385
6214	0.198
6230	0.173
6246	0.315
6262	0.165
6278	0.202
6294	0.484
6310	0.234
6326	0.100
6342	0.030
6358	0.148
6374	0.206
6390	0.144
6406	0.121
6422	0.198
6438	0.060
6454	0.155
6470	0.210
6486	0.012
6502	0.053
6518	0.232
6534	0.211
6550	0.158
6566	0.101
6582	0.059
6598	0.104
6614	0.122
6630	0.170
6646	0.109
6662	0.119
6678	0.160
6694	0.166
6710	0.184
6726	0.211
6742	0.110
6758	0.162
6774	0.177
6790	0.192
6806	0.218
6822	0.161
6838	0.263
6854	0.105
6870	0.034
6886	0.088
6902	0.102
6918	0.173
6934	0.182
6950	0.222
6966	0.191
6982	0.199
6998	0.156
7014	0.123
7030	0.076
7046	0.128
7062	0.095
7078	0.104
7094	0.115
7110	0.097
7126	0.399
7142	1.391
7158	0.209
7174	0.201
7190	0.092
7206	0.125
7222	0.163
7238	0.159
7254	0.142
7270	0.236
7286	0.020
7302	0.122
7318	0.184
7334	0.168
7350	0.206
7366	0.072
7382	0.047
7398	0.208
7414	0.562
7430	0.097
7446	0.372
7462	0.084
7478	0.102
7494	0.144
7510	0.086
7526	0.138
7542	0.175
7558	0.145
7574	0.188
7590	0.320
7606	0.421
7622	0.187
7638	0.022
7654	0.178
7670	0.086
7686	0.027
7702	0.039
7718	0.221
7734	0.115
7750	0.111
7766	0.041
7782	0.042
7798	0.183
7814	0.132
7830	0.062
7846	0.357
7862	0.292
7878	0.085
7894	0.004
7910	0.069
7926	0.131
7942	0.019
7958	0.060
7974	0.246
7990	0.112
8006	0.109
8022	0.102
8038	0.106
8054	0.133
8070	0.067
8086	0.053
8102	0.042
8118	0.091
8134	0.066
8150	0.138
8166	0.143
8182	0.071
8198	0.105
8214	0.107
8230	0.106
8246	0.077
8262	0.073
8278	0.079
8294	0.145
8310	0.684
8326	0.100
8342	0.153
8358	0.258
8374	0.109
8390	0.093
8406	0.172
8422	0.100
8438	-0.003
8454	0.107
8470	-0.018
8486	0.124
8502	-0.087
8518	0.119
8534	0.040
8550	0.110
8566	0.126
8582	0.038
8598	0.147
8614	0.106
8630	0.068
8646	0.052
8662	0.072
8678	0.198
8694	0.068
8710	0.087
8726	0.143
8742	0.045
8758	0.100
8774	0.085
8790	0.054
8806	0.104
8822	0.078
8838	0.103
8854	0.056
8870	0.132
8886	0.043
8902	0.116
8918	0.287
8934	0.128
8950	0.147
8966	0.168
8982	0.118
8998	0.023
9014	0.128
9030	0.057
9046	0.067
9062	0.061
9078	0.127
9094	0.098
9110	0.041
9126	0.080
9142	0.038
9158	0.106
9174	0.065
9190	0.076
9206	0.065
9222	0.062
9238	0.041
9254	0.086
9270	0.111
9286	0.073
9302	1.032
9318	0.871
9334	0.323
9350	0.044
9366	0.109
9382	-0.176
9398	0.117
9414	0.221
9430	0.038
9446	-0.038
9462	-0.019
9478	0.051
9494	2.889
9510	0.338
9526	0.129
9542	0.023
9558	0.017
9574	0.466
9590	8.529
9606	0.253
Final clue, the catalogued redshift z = 0.91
